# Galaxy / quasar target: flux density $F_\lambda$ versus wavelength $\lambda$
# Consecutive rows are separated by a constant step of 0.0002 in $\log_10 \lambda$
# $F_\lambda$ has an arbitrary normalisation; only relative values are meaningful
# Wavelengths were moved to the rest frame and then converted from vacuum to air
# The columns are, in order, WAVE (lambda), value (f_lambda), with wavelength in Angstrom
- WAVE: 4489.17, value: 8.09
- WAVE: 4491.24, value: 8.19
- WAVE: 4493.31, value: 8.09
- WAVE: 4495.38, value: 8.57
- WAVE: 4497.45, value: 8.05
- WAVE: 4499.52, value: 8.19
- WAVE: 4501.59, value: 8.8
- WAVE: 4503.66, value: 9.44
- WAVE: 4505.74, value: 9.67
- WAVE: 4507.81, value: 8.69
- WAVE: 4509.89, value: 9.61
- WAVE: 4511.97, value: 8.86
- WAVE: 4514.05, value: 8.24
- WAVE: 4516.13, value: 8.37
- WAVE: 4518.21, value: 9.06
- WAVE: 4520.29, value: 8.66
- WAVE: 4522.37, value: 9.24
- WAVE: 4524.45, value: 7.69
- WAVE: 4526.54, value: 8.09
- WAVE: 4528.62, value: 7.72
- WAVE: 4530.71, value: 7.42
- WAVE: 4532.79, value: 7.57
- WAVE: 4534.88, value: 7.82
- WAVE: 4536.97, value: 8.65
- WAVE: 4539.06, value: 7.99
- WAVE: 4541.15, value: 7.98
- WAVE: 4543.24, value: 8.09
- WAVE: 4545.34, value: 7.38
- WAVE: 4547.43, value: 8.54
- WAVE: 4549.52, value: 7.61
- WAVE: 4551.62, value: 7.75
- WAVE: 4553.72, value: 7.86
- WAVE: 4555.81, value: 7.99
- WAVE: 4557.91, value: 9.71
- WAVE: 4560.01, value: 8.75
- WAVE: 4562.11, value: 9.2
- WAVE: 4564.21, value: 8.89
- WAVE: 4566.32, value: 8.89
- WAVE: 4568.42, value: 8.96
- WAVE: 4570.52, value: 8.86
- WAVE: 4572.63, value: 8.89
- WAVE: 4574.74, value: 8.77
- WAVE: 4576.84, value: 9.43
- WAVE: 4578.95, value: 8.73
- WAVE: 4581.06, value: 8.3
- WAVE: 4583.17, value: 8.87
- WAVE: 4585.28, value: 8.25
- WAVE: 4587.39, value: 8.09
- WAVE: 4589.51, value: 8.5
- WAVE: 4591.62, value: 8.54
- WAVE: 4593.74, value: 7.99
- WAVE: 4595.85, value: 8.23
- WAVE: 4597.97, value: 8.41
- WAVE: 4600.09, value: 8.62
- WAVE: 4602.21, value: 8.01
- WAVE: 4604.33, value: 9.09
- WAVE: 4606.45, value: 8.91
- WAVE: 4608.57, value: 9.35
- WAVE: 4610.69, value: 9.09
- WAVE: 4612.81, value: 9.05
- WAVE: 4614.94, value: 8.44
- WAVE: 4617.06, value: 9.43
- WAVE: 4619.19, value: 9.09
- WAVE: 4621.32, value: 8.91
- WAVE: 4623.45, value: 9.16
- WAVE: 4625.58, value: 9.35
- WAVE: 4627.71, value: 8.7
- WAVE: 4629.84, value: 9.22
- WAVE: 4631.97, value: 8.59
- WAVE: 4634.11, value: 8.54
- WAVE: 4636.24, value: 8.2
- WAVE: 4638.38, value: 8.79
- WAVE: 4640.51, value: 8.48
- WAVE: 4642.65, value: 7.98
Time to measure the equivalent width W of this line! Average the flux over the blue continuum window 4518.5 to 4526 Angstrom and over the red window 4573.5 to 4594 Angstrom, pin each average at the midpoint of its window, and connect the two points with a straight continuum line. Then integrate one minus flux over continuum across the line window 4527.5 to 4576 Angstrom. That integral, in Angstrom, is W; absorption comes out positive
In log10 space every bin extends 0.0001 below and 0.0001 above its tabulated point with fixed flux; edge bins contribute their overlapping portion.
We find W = 1.35 Angstrom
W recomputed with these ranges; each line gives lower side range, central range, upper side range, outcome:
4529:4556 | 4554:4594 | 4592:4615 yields -2.1 Angstrom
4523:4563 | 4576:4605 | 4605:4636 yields 0.5 Angstrom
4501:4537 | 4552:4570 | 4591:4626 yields -0.2 Angstrom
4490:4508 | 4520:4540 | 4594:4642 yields 1.4 Angstrom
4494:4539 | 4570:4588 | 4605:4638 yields 0.1 Angstrom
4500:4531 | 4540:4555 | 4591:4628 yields 1.4 Angstrom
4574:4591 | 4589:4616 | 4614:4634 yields 0.5 Angstrom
